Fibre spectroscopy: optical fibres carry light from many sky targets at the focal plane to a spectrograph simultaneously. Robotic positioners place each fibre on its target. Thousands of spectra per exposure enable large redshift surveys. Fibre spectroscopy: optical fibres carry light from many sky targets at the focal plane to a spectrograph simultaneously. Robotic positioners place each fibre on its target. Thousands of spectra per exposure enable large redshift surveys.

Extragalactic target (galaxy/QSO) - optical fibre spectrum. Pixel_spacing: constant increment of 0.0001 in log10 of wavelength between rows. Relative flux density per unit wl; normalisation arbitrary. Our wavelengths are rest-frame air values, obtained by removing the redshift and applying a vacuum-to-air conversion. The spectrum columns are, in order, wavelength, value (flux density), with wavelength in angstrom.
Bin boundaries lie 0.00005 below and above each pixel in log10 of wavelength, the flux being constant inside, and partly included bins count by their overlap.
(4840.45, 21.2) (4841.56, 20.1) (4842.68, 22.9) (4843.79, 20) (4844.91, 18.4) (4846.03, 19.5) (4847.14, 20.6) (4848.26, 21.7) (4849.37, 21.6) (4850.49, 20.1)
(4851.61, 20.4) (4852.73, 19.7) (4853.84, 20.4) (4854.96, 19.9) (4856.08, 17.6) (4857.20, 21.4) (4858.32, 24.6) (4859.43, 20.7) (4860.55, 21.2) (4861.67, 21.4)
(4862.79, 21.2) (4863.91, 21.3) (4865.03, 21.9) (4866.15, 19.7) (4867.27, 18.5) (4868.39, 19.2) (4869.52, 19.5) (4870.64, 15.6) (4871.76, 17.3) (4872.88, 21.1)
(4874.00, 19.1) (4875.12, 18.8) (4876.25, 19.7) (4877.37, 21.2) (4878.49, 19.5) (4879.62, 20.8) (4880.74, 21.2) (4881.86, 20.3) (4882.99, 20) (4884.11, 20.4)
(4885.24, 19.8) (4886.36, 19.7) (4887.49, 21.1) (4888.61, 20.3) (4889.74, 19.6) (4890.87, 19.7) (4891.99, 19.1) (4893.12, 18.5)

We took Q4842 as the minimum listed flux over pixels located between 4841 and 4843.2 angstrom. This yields 20.1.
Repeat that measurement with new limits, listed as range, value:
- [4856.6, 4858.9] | 21.4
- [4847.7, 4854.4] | 19.7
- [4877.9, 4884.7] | 19.5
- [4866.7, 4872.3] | 15.6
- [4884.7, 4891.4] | 19.6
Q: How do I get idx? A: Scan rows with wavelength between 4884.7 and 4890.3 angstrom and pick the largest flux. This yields 21.1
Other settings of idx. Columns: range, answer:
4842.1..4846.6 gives 22.9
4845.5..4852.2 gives 21.7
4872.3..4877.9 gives 21.2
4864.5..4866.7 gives 21.9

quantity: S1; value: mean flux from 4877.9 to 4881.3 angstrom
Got 20.5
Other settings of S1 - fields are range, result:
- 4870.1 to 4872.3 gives 16.5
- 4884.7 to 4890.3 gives 20.1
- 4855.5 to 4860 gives 21.1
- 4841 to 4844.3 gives 21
